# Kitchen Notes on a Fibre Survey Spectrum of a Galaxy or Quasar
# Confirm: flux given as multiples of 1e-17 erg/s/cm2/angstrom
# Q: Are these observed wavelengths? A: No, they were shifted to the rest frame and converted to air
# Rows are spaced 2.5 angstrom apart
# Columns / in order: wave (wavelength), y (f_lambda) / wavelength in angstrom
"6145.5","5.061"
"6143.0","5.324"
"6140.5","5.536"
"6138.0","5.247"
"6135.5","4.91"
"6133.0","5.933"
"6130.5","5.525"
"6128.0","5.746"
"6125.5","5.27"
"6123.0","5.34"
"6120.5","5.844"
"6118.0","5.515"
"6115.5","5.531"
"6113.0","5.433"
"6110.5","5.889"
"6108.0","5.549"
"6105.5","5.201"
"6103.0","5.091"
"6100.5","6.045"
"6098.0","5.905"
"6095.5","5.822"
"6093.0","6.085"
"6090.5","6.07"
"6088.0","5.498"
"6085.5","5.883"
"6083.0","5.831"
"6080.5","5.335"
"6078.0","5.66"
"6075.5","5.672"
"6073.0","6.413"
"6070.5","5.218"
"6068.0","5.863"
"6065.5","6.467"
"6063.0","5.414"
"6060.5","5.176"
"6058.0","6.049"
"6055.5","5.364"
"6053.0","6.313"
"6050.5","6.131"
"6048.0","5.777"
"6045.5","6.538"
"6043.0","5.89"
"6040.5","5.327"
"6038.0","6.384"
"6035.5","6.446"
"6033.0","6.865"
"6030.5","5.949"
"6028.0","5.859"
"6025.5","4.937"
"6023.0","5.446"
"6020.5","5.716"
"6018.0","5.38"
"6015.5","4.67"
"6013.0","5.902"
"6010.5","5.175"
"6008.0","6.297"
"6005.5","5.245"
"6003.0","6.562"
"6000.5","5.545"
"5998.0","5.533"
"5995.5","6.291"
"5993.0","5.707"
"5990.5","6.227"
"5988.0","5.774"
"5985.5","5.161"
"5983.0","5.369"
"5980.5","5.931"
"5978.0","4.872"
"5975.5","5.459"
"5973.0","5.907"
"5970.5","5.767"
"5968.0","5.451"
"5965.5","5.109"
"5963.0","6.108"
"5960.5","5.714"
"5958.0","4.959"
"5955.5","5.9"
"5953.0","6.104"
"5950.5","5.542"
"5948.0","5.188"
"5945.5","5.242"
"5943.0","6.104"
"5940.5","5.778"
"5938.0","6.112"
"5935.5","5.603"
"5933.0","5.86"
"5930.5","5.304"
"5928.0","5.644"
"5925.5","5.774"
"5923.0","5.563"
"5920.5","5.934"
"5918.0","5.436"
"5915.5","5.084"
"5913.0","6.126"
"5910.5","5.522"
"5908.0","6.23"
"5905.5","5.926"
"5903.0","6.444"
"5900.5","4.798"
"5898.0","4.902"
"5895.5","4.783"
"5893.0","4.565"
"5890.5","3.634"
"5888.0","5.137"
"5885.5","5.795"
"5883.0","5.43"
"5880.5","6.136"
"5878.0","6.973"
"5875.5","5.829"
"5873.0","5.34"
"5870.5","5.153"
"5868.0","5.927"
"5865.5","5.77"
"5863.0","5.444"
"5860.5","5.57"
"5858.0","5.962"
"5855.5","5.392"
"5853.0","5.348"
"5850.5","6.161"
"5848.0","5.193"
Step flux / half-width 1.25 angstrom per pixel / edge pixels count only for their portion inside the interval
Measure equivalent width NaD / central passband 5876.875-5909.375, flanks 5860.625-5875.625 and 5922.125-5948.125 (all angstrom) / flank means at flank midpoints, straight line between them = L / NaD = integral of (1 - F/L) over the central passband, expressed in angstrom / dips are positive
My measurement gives 0.9 angstrom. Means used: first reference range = 5.56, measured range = 5.44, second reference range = 5.67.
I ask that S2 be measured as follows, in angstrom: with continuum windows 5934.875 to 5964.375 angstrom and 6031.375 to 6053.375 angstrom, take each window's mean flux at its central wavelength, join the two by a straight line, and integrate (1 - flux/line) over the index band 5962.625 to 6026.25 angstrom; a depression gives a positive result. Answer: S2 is 3.5 angstrom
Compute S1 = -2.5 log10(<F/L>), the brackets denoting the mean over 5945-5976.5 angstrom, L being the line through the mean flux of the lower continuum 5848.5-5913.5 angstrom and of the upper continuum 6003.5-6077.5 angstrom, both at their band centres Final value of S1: 0.02 mag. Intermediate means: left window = 5.54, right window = 5.8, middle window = 5.58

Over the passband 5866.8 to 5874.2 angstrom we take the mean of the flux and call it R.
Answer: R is 5.47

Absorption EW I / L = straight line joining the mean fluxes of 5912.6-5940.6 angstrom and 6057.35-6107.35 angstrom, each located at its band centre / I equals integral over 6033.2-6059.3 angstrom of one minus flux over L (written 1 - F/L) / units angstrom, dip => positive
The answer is -1.6 angstrom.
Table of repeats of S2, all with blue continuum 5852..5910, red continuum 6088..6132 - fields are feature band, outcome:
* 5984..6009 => -1.1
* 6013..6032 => 0.4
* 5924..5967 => -0.8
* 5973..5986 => 0.3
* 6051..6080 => -0.9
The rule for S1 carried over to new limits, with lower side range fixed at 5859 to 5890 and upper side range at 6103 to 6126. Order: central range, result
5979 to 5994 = -0.02 mag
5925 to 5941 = -0.02 mag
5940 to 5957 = -0.01 mag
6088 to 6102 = -0.08 mag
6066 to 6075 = -0.07 mag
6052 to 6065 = -0.03 mag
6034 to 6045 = -0.10 mag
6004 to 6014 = -0.02 mag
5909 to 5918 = 0.01 mag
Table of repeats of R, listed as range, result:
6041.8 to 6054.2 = 6.13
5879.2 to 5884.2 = 5.8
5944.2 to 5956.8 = 5.59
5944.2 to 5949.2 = 5.22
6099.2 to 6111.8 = 5.56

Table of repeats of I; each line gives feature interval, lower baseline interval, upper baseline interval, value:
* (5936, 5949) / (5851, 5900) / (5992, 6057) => -0.2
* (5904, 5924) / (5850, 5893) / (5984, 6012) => -0.4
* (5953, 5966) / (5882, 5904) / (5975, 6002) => -0.4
